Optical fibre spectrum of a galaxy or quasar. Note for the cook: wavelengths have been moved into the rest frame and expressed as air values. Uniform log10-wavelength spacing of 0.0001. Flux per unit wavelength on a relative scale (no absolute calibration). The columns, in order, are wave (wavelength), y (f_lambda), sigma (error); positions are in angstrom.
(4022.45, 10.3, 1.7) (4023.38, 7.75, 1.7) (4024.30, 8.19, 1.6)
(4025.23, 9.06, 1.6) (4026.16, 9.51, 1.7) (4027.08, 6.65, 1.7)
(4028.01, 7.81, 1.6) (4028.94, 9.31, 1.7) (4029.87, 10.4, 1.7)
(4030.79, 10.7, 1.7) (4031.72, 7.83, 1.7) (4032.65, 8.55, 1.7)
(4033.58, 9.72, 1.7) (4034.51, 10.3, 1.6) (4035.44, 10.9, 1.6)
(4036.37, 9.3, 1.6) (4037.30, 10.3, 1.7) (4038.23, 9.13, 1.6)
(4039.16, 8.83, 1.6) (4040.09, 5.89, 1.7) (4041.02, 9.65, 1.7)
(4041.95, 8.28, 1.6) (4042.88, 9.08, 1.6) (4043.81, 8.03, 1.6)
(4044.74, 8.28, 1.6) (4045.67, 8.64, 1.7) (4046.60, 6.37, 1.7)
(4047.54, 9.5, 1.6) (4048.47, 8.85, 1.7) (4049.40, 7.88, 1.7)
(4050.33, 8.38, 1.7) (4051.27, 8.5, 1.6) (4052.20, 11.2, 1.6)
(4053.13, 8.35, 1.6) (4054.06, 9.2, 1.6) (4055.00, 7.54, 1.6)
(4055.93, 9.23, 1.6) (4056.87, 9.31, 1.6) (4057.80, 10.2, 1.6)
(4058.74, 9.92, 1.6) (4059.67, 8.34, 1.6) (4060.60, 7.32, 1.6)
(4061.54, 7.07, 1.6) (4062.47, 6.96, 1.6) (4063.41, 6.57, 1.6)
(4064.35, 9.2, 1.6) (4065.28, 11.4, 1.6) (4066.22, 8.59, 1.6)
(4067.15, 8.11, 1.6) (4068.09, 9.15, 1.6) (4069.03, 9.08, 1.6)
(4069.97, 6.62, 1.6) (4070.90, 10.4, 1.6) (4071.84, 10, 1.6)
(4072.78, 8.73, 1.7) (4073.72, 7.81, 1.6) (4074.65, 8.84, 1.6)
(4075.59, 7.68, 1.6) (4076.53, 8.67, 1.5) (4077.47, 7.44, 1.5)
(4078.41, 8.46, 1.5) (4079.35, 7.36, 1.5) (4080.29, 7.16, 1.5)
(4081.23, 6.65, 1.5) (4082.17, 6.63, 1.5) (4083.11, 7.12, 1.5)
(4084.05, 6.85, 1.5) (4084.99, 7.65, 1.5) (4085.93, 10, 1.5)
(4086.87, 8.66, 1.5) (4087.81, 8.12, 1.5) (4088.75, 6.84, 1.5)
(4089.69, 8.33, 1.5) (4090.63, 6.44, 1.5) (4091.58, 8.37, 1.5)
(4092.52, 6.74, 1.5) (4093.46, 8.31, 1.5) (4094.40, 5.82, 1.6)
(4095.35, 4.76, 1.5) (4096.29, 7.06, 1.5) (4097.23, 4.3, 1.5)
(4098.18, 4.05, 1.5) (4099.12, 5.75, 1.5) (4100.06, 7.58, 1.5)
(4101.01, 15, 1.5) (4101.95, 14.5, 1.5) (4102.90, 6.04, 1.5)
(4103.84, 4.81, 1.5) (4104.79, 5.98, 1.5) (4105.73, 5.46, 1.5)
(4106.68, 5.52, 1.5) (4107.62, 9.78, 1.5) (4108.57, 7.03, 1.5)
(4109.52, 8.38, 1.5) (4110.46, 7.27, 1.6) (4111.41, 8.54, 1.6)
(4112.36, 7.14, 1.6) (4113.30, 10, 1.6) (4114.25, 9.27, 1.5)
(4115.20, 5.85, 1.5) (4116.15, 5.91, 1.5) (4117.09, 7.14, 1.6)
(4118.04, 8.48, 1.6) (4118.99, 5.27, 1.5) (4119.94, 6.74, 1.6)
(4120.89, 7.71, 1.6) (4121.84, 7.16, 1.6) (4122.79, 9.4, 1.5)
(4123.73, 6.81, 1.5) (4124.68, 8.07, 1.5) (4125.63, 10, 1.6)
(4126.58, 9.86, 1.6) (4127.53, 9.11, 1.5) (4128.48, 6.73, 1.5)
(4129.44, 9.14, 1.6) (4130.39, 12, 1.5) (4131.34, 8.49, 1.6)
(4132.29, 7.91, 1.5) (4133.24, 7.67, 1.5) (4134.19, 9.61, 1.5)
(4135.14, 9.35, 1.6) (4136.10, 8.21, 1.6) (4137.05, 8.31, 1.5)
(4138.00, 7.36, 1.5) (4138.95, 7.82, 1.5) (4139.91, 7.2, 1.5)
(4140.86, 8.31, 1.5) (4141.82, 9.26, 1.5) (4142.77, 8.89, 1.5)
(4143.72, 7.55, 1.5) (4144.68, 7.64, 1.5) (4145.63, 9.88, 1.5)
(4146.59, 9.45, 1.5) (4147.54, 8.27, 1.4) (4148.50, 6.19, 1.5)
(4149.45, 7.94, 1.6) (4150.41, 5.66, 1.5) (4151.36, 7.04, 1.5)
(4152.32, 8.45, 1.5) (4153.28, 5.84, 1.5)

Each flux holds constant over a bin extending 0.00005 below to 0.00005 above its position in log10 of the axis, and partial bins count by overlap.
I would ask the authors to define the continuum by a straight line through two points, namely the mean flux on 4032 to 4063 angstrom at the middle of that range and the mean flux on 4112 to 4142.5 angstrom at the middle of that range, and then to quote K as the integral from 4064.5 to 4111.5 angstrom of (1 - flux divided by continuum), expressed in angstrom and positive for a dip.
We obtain 3.7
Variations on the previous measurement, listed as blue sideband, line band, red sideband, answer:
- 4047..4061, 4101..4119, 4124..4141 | 1.9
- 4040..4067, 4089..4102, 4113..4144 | 1.5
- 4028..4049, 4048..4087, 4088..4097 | -2.7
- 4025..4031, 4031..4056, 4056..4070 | 0.0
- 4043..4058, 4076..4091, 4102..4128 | 0.9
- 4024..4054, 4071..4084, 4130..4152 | 1.1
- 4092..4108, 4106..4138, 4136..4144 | -1.7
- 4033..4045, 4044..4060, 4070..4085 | -0.2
